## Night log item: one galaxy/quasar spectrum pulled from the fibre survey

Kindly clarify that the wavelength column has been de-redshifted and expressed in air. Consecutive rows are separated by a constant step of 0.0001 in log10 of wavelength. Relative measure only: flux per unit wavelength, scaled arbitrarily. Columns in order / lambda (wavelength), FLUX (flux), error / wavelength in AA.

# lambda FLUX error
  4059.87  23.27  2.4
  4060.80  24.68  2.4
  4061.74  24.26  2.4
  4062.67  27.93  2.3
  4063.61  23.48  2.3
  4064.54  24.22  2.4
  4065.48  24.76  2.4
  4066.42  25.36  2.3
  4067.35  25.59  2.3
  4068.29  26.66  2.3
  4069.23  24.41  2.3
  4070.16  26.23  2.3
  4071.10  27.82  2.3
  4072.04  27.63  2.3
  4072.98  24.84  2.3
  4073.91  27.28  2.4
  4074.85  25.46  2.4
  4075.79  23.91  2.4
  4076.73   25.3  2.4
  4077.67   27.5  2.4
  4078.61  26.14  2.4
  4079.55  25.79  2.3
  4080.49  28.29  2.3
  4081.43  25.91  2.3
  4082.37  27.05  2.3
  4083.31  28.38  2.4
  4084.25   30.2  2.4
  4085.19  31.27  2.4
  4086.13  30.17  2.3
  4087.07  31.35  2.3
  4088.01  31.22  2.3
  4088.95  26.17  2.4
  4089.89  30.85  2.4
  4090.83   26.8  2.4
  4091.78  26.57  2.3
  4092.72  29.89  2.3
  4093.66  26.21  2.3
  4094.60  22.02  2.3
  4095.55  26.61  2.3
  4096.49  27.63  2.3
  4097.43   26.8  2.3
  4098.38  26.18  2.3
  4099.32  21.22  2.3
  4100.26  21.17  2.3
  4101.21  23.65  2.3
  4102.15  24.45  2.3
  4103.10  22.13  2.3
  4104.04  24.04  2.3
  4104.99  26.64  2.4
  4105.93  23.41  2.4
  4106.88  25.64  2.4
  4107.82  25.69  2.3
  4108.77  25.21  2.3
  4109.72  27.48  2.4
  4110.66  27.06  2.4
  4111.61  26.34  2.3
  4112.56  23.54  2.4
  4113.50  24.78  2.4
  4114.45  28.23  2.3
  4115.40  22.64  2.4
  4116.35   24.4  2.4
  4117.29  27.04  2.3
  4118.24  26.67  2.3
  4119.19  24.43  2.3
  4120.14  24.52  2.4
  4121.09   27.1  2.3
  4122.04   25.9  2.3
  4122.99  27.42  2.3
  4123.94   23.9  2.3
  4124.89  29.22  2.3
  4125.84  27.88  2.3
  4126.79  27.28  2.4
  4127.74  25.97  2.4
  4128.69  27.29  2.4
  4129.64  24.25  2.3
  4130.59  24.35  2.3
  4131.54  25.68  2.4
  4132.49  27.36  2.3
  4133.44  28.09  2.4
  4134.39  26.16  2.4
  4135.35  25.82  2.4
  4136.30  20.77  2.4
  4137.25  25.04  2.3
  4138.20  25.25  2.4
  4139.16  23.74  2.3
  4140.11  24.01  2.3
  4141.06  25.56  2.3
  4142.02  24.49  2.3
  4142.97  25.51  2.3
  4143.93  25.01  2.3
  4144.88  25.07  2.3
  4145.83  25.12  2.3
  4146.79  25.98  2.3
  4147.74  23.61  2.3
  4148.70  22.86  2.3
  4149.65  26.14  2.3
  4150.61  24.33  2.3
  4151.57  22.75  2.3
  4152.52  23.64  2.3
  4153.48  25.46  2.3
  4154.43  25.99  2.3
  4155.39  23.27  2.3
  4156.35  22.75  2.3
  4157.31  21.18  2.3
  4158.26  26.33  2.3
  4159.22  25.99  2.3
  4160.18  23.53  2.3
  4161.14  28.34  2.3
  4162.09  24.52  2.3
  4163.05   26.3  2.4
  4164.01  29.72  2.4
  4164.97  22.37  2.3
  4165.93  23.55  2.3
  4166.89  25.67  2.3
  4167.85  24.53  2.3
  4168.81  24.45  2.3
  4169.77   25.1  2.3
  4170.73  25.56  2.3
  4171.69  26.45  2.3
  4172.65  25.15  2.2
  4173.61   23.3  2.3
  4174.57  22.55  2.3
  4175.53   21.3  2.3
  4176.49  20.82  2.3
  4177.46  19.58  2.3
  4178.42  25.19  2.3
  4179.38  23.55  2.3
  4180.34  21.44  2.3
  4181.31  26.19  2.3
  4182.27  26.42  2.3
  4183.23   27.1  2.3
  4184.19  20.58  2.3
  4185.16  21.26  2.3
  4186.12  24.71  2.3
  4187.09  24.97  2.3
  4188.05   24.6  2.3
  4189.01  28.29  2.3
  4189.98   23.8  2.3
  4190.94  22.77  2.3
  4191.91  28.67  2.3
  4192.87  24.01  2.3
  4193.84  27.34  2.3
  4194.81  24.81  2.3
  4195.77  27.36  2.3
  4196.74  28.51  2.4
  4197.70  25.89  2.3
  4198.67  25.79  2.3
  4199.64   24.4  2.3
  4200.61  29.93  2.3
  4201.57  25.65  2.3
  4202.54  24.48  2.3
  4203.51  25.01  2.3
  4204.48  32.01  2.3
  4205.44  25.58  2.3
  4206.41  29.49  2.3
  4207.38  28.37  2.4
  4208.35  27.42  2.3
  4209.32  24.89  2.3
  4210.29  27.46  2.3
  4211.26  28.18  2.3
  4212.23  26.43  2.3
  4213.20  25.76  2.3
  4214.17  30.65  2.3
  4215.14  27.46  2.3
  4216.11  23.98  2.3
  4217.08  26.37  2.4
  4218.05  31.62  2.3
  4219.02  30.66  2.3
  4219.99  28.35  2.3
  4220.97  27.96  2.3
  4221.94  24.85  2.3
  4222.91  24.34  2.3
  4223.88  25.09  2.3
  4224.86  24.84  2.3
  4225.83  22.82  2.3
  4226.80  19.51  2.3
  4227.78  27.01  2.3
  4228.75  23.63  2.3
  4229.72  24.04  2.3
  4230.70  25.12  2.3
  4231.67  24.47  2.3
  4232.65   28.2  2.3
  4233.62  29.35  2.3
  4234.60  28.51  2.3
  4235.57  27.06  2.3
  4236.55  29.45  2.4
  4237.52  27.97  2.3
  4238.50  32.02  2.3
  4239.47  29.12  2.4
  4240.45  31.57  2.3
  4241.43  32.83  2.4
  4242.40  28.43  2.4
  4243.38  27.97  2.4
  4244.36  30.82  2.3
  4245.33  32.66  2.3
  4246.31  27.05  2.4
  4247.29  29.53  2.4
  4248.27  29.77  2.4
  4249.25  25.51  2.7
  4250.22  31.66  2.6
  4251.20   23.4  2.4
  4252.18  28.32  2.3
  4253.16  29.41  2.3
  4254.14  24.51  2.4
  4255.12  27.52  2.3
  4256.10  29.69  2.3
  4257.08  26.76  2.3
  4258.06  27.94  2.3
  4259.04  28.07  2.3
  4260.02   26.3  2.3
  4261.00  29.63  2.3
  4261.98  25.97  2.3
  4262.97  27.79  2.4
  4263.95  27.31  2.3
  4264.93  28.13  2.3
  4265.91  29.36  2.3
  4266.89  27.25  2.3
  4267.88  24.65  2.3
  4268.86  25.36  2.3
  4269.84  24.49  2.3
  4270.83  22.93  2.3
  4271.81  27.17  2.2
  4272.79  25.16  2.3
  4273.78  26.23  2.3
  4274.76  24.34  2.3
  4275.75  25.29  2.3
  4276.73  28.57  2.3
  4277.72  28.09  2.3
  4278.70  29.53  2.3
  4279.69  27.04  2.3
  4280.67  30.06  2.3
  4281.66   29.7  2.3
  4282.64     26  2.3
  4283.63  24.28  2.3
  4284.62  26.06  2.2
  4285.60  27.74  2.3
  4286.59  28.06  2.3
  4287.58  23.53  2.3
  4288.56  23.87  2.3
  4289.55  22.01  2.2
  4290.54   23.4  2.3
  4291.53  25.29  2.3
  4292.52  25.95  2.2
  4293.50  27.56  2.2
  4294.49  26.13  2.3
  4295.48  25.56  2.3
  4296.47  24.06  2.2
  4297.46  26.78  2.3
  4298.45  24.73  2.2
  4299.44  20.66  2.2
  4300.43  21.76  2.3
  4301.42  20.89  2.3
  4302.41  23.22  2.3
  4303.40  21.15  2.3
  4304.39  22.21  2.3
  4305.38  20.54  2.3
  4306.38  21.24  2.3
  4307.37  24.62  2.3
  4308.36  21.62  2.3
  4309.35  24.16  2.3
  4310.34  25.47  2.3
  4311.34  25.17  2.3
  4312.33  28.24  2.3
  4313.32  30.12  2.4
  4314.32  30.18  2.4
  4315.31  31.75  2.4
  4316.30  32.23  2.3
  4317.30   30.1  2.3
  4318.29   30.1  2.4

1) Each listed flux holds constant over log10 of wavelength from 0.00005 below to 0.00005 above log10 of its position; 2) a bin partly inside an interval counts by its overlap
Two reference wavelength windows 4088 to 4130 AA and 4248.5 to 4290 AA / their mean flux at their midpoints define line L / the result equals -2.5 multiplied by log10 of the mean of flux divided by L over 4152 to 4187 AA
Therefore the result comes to 0.08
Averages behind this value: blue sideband 25.8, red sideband 26.8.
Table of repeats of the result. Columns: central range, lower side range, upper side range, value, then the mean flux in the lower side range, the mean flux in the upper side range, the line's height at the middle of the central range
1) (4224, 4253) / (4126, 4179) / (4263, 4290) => -0.07 mag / 24.7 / 26.4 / 25.9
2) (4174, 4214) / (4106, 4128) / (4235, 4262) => 0.09 mag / 26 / 28.7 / 27.5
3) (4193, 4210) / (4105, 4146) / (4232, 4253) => 0.04 mag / 25.6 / 29.1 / 27.9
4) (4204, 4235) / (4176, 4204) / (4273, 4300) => -0.06 mag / 24.9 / 25.9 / 25.2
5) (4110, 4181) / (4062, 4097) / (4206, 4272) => 0.09 mag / 26.9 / 27.4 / 27.1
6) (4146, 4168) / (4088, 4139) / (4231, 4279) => 0.07 mag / 25.7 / 27.8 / 26.4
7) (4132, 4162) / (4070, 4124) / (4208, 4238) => 0.07 mag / 26.3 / 26.6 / 26.4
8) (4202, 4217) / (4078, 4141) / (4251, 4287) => -0.02 mag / 26.1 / 27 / 26.7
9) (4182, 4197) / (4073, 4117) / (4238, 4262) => 0.10 mag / 26.3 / 28.7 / 27.8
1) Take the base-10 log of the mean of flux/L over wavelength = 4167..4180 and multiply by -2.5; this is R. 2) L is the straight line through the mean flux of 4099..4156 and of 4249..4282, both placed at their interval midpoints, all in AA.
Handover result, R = 0.09 mag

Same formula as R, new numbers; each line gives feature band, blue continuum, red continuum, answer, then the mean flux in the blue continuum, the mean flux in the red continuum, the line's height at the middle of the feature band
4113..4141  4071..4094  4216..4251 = 0.08 mag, 27.7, 27.6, 27.7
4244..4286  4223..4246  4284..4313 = -0.06 mag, 27.4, 24.2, 25.9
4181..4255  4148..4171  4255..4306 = -0.07 mag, 24.7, 25.8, 25.2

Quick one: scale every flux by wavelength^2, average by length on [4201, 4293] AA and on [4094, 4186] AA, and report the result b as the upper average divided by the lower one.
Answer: 1.1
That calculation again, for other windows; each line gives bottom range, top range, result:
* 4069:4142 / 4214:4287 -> 1.12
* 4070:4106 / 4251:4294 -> 1.09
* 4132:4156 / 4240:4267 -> 1.21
